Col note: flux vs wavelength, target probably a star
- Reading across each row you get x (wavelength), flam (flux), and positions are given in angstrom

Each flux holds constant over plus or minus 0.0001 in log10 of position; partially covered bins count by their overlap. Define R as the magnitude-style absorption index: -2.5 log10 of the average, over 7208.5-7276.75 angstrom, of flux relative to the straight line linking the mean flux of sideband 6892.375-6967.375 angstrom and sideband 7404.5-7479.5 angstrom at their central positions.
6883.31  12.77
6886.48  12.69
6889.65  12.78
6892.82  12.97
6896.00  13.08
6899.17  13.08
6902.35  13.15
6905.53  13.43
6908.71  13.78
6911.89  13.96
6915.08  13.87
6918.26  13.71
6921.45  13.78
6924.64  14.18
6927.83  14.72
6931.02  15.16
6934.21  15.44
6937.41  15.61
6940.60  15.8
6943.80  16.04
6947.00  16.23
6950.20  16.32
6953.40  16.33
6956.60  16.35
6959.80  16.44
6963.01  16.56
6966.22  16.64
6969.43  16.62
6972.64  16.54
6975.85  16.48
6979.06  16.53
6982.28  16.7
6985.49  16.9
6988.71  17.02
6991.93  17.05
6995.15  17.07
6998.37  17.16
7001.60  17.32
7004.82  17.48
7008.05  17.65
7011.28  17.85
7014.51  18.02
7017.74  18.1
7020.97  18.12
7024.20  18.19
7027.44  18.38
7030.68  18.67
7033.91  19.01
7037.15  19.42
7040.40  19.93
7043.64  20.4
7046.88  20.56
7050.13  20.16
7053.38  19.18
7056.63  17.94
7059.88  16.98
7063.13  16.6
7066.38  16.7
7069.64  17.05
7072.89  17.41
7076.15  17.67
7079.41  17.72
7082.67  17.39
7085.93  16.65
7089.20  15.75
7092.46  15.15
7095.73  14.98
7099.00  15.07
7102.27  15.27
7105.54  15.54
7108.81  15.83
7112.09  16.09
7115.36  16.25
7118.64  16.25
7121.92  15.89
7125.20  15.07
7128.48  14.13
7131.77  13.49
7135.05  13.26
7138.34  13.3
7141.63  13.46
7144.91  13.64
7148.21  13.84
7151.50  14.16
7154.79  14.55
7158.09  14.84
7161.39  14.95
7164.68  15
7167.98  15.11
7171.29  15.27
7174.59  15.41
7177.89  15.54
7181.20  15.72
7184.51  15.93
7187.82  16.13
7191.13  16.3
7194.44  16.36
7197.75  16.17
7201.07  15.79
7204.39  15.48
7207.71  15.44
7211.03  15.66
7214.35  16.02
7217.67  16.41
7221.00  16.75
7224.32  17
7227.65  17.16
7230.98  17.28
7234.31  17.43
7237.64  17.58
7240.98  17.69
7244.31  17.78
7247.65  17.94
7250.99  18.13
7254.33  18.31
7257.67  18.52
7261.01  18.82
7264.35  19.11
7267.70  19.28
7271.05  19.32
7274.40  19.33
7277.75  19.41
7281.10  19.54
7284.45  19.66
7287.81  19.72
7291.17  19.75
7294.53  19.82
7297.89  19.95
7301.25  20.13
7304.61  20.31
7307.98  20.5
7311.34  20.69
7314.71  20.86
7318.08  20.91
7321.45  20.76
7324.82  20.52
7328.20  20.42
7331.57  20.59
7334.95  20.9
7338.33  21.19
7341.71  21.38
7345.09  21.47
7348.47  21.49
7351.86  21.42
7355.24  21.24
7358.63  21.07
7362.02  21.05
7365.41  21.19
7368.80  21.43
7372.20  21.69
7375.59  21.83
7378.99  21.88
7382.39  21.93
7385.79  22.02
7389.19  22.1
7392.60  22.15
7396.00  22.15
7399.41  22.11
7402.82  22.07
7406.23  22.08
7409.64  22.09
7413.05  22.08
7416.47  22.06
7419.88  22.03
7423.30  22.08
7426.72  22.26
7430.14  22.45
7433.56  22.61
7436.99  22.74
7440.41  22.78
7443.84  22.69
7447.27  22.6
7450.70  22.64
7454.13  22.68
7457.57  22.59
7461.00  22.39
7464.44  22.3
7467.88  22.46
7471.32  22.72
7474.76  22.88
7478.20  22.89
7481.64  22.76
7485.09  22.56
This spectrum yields 0.10 mag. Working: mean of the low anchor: 14.9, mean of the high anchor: 22.5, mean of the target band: 17.8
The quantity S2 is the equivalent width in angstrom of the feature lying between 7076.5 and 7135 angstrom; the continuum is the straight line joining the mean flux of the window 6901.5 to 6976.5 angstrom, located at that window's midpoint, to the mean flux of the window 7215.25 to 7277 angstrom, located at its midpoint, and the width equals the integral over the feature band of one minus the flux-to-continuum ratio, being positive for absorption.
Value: 3.8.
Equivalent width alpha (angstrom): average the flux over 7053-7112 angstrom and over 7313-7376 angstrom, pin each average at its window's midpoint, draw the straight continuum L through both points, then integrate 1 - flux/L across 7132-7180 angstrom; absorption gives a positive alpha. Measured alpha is 9.1 angstrom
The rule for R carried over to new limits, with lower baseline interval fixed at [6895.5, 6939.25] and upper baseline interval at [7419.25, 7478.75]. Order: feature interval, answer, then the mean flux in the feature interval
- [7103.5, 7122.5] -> 0.08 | 16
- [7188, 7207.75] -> 0.16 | 16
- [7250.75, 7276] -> 0.04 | 18.9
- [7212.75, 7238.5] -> 0.12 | 16.9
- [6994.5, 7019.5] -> -0.14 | 17.6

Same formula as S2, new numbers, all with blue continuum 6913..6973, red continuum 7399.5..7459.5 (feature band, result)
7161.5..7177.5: 3.02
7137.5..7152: 3.73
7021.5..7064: -4.87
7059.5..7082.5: 0.23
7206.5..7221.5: 2.59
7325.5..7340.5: 0.18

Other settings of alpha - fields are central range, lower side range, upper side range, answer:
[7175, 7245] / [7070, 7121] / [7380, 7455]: 7.46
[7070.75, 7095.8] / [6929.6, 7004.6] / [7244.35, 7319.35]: 1.26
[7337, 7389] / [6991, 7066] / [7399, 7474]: 0.37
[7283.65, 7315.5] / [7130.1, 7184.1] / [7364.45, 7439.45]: -2.07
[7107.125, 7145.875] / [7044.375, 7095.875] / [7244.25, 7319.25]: 7.04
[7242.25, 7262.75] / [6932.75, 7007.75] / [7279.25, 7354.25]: 1.63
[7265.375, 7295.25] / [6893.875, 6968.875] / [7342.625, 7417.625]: 1.06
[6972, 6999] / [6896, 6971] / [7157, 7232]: -2.84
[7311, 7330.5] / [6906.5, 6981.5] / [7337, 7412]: 0.21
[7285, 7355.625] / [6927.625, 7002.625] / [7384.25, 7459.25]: 1.23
